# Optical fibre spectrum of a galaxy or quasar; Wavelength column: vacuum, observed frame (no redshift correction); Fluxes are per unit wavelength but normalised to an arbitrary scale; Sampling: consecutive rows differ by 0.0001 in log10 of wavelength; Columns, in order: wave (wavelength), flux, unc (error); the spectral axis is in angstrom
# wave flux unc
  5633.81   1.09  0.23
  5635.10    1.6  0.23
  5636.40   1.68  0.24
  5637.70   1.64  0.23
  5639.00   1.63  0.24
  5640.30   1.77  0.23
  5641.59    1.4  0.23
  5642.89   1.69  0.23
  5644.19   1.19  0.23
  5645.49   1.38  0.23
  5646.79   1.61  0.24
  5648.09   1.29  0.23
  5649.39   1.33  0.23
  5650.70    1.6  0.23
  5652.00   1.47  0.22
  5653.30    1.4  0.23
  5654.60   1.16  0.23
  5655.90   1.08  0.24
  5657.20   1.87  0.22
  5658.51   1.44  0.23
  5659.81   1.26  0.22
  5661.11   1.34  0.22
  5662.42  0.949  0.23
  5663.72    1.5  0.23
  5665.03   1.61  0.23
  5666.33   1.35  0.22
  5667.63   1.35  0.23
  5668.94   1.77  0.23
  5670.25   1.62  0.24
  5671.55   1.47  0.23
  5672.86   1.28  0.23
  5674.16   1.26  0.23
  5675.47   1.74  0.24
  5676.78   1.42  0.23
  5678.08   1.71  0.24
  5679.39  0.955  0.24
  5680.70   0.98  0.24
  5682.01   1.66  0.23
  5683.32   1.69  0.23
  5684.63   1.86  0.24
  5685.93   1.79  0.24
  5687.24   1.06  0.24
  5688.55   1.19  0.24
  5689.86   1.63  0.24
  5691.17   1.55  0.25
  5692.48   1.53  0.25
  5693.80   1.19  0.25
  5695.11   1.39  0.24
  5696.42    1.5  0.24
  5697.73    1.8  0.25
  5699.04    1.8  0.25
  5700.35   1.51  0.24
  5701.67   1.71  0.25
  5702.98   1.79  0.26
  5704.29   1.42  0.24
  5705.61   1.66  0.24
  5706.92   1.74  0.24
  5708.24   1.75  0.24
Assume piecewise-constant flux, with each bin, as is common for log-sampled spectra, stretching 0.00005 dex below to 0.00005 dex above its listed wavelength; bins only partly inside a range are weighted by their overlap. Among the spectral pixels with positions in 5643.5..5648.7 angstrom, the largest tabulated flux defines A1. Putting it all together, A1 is 1.61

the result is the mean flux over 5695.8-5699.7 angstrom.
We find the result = 1.7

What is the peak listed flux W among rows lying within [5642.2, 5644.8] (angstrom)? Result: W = 1.69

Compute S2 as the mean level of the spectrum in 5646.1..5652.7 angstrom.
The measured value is 1.46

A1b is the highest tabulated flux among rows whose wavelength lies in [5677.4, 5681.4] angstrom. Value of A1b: 1.71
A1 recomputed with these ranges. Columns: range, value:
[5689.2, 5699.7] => 1.8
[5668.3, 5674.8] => 1.77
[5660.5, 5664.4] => 1.5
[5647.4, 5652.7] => 1.6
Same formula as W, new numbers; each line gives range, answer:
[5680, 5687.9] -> 1.86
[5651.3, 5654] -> 1.47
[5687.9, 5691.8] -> 1.63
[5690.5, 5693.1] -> 1.55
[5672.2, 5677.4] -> 1.74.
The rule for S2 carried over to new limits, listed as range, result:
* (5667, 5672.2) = 1.55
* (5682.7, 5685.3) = 1.78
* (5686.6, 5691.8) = 1.36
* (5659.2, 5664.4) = 1.26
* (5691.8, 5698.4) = 1.48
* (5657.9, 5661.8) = 1.34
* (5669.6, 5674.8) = 1.41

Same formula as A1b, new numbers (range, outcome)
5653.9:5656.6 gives 1.16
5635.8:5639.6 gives 1.68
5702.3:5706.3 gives 1.79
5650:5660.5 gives 1.87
